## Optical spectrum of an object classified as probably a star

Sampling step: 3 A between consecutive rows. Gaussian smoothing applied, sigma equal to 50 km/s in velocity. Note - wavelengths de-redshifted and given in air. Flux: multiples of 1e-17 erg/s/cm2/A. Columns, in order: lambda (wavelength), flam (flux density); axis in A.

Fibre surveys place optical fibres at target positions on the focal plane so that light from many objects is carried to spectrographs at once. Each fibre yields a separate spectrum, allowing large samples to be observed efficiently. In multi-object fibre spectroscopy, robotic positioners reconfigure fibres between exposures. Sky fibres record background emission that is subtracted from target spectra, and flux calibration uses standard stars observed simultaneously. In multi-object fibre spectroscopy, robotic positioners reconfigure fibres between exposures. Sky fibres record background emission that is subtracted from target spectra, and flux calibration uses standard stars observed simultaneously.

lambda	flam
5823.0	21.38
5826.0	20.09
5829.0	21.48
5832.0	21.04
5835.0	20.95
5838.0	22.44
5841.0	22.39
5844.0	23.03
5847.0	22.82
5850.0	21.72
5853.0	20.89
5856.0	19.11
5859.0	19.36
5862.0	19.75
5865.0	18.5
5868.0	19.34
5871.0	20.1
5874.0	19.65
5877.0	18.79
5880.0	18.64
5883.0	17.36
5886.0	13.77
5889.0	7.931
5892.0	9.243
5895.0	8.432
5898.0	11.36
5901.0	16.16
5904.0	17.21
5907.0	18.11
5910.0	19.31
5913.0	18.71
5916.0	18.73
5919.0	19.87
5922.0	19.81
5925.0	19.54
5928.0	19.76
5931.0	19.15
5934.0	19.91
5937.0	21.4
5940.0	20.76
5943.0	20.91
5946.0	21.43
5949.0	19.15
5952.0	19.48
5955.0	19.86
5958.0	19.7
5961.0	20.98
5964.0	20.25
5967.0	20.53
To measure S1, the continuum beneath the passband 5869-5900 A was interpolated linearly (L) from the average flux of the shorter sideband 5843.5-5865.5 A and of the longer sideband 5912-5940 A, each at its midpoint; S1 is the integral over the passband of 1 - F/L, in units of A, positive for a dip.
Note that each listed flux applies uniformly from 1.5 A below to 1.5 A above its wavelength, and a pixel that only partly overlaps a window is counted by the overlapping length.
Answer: 8.64 A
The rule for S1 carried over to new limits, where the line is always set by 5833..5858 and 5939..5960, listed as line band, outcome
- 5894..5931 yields 5.8 A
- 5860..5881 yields 2.0 A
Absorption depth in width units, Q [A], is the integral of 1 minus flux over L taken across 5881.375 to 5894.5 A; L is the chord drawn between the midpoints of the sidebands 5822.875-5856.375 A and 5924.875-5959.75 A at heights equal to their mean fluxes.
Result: 5.7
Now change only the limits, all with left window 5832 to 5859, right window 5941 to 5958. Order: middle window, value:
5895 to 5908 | 3.7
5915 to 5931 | 0.7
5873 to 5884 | 1.3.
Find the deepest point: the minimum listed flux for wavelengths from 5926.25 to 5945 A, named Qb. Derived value 19.15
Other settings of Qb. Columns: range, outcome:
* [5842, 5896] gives 7.931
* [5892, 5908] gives 8.432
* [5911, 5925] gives 18.71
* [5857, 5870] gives 18.5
